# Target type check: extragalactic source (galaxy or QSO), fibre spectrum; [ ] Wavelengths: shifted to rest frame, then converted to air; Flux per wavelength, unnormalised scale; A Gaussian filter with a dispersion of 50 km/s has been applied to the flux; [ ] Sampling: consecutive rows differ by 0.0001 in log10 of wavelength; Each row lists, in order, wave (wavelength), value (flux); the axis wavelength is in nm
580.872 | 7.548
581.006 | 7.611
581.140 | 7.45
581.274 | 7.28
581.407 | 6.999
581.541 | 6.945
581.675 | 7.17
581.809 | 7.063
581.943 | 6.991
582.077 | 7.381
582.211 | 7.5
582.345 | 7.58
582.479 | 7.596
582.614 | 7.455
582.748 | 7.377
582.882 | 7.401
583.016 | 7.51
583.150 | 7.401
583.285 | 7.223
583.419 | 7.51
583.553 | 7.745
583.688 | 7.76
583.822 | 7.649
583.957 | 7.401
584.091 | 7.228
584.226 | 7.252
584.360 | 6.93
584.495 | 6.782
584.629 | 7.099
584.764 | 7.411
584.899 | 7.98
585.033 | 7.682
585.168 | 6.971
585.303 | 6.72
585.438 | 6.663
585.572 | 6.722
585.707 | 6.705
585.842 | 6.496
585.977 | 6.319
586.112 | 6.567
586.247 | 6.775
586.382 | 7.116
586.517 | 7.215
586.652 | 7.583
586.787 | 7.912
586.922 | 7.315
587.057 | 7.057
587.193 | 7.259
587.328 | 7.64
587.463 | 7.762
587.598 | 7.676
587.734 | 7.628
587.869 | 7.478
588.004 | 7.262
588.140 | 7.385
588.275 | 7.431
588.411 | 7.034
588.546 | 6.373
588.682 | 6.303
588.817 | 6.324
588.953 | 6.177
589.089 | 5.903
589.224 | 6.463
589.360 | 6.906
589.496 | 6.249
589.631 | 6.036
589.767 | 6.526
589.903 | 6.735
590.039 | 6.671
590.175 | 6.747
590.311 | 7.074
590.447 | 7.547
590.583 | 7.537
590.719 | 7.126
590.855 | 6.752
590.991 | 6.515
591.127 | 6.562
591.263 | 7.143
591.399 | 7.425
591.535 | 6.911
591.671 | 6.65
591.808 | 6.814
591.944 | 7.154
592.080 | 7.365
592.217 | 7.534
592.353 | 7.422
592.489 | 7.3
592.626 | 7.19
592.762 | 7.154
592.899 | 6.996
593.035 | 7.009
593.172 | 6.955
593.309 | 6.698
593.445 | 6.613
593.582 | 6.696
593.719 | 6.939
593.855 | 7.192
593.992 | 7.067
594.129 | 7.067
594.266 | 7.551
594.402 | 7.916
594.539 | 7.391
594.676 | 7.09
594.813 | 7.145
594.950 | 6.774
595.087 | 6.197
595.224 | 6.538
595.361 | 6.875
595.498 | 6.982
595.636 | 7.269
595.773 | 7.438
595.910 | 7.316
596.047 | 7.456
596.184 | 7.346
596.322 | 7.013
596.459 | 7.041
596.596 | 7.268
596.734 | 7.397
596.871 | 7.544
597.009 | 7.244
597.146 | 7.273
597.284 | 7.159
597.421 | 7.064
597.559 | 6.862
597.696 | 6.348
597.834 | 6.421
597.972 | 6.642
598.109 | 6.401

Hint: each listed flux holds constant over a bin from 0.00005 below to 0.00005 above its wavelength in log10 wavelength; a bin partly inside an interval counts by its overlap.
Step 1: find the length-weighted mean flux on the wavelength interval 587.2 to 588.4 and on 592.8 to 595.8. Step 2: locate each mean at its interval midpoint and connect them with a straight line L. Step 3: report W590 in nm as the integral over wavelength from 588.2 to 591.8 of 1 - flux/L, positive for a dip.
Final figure 0.290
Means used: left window 7.5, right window 7.01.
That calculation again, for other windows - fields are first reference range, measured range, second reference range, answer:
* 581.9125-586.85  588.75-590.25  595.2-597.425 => 0.16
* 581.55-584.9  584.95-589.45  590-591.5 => 0.11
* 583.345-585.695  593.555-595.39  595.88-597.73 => 0.04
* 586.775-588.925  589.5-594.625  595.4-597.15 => 0.15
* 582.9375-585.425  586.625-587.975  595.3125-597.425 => -0.04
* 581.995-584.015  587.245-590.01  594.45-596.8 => 0.17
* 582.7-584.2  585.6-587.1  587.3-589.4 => 0.04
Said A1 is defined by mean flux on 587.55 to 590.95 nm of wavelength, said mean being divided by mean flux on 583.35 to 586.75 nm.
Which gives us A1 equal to 1.0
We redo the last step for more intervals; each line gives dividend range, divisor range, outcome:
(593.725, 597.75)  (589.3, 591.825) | 1.04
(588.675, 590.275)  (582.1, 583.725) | 0.86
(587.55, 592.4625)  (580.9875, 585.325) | 0.94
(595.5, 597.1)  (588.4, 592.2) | 1.08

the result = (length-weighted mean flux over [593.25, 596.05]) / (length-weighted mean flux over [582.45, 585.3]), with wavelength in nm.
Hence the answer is 0.96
